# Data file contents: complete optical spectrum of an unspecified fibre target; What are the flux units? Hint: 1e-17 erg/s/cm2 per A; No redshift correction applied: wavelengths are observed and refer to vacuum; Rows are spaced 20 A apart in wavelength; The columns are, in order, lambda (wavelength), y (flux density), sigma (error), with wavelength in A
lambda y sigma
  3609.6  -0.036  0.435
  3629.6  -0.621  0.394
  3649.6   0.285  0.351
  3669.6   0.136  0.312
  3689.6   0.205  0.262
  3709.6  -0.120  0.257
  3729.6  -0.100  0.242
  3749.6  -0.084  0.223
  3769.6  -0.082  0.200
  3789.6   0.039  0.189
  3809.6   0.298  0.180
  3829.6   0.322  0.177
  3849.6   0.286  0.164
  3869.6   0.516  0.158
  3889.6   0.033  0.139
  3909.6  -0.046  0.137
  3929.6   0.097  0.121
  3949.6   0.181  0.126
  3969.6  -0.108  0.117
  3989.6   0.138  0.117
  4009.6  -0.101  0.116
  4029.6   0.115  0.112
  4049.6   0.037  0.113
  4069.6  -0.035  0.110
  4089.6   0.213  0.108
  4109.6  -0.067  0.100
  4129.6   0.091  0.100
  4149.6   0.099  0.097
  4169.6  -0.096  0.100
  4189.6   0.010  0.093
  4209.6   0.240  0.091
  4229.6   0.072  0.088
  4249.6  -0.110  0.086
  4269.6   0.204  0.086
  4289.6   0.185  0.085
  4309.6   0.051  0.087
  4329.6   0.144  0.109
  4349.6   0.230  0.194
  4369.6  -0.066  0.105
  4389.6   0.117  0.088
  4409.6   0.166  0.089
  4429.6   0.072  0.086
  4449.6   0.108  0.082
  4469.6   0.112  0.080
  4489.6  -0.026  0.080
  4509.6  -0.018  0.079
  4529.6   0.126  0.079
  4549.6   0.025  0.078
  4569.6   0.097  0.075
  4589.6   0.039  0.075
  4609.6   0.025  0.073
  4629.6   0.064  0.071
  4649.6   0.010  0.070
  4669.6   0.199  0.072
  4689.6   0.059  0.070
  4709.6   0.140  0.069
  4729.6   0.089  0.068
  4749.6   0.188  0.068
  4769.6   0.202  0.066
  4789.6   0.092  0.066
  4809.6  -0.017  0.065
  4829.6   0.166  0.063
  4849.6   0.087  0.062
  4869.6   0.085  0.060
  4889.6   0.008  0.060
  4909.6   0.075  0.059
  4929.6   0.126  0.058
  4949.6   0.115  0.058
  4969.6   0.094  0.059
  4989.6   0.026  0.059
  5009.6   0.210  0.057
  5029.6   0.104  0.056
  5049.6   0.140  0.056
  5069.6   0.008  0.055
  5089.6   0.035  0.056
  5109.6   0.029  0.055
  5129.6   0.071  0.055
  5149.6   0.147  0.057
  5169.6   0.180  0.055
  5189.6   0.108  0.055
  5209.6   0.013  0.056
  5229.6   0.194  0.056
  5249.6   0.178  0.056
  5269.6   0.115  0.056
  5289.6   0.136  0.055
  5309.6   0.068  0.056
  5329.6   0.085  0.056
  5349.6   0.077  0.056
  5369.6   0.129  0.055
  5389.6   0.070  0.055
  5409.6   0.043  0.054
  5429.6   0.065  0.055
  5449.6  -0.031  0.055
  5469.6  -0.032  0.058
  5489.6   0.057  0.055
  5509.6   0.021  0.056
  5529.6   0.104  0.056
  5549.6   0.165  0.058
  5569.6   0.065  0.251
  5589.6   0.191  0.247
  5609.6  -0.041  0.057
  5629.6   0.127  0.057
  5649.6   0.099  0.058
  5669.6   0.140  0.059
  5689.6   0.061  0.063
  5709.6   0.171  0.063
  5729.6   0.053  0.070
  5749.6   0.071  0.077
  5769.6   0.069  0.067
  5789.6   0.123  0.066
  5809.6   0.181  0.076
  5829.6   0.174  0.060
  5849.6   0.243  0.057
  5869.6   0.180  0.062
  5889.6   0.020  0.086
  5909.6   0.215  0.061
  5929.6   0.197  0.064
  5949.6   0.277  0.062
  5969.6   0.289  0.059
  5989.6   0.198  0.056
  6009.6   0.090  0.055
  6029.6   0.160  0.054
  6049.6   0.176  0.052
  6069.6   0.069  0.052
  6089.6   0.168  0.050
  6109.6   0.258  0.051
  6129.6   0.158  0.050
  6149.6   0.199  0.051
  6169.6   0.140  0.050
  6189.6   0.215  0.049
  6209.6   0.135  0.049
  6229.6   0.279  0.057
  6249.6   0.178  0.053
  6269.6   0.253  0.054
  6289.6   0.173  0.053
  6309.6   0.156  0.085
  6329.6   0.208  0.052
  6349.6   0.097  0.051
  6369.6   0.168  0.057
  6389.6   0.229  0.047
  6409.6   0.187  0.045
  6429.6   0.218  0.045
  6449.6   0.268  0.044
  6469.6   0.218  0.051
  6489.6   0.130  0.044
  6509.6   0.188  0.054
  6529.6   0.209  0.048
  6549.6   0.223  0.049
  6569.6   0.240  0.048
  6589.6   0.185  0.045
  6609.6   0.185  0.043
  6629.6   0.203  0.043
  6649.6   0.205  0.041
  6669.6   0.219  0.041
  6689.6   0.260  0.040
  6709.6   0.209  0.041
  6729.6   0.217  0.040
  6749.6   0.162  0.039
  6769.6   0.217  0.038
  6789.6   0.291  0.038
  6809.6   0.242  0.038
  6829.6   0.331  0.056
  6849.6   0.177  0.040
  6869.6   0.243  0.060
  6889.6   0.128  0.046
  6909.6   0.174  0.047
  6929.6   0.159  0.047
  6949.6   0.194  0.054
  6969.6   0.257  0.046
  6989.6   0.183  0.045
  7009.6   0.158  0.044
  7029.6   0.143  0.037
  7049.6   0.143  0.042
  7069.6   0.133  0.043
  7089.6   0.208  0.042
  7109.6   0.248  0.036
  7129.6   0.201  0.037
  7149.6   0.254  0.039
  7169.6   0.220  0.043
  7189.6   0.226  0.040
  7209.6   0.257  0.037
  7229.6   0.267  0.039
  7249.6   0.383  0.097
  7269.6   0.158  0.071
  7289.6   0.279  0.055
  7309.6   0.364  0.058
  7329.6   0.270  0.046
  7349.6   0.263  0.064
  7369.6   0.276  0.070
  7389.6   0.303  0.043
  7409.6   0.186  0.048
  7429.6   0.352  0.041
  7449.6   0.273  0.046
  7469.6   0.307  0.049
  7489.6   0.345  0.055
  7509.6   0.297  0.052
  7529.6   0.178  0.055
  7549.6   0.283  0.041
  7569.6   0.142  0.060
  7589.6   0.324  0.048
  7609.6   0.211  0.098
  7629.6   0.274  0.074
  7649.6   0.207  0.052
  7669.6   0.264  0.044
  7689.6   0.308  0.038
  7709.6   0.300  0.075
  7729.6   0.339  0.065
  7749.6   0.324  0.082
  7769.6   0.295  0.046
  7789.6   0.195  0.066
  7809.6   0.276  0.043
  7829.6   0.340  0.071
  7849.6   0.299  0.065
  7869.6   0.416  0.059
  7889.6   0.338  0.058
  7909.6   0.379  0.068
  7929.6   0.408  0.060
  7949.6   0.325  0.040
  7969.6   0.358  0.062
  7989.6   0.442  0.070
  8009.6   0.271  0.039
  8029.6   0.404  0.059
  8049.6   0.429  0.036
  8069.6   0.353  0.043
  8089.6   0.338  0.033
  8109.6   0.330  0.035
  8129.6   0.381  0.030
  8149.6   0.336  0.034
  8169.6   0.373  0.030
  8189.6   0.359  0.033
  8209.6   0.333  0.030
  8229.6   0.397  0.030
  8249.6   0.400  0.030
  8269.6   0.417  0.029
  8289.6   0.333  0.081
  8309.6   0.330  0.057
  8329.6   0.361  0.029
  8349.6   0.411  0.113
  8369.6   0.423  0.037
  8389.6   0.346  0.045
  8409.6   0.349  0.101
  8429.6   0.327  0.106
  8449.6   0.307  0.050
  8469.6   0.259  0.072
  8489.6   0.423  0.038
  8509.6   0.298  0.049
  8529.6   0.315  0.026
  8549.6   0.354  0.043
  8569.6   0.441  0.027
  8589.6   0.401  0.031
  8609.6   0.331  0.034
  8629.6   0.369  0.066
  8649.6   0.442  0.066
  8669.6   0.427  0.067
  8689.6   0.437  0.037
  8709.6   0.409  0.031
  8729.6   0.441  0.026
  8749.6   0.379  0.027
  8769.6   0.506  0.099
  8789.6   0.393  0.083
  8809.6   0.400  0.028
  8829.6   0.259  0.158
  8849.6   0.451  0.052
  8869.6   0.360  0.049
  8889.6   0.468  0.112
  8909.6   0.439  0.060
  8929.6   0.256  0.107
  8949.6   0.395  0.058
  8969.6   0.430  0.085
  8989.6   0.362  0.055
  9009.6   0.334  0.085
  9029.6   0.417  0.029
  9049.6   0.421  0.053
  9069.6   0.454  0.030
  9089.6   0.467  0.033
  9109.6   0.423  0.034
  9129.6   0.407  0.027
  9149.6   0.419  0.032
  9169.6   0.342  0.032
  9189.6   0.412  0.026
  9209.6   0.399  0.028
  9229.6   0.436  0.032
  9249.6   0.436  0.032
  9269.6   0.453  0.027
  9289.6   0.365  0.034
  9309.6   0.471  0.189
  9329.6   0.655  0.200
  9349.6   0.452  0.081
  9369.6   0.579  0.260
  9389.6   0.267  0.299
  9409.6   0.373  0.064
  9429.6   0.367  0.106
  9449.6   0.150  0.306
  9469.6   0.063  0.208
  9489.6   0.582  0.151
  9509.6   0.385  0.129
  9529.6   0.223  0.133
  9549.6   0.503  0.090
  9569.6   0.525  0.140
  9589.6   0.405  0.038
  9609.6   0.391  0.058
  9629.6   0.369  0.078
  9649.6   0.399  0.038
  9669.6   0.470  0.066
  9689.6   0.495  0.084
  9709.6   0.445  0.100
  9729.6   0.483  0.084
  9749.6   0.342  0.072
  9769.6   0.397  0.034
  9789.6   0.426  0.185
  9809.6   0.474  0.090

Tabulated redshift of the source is 0.963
